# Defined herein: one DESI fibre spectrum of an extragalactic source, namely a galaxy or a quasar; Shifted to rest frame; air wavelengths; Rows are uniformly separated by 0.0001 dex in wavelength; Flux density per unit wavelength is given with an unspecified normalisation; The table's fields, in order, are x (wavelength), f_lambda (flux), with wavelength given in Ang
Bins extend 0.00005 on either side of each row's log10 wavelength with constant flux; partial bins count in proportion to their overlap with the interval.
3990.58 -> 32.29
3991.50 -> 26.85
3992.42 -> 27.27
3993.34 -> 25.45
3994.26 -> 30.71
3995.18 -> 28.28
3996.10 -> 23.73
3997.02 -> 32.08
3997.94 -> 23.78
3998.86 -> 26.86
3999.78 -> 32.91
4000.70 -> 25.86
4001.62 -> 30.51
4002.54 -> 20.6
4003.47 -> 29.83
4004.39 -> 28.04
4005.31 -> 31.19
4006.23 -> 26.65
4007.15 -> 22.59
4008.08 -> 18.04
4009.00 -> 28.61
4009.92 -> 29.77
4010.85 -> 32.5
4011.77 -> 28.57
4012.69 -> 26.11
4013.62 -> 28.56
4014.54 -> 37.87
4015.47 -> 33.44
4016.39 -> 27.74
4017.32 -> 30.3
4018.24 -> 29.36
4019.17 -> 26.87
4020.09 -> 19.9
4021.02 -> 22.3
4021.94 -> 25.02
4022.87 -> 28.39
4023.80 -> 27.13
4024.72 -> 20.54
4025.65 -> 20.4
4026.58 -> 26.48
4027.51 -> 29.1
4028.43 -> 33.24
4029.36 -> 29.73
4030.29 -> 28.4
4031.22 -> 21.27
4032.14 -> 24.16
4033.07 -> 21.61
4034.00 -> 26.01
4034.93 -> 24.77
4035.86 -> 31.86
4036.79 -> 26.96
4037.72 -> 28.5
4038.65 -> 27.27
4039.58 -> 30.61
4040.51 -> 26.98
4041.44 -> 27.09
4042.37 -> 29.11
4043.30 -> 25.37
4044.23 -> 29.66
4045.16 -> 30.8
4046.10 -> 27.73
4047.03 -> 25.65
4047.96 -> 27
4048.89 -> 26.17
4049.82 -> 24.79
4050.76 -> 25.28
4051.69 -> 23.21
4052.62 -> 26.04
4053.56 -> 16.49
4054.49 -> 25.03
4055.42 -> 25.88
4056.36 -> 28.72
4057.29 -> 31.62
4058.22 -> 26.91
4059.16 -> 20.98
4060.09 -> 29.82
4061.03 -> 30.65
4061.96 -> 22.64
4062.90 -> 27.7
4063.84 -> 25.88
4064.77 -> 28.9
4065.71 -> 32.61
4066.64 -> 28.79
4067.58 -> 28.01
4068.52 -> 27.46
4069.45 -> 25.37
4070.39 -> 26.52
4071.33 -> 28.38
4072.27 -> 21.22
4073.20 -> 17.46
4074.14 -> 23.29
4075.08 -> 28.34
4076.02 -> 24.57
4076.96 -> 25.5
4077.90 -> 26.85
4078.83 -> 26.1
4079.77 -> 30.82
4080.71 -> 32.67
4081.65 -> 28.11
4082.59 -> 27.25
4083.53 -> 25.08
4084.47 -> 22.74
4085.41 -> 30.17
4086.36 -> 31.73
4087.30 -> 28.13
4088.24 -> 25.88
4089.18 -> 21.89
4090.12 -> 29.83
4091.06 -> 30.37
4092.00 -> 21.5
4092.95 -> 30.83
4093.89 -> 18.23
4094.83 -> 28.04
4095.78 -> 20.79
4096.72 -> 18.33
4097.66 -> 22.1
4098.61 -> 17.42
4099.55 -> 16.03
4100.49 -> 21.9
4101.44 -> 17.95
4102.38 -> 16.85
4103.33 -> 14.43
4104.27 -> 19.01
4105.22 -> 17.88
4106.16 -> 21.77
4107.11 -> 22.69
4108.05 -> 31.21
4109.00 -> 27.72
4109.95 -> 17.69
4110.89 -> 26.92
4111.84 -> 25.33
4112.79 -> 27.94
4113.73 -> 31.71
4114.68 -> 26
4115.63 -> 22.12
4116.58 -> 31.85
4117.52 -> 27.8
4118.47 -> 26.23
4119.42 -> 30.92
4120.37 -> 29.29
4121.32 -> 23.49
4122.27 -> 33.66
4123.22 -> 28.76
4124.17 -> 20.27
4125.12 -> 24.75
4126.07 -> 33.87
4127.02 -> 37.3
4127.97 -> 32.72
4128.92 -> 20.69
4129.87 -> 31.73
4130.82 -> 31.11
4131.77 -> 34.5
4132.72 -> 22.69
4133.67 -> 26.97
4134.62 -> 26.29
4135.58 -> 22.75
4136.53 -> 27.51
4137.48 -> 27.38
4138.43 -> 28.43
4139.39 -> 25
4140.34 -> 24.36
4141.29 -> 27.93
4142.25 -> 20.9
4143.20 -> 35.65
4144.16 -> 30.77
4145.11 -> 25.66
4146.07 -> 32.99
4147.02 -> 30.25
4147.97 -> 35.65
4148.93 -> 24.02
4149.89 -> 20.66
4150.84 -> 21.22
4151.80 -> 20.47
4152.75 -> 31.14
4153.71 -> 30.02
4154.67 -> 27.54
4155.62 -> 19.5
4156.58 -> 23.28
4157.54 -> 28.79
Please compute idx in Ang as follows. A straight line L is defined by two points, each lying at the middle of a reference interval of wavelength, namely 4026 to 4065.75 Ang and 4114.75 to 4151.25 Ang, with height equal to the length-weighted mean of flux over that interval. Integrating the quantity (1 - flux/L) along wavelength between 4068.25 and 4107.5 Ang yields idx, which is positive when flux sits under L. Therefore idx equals 4.7 Ang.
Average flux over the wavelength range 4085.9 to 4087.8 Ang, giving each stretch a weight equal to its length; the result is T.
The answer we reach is 29.9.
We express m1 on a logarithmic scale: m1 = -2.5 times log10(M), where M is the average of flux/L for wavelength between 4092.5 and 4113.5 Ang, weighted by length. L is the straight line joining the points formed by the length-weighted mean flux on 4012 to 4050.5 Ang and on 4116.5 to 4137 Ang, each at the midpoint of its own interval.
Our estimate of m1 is 0.27 mag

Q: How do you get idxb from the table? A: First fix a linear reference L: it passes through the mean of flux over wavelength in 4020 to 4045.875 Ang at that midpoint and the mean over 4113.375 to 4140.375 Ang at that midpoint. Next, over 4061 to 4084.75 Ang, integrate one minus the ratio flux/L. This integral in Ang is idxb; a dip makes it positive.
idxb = 0.5 Ang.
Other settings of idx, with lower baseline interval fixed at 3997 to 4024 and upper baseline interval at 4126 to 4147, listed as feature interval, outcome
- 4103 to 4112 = 1.8 Ang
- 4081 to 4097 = 1.2 Ang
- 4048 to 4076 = 2.0 Ang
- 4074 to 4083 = 0.2 Ang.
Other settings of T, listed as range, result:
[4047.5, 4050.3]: 26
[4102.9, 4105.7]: 17.2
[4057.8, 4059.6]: 23.8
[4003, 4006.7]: 28.9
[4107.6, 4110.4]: 25.5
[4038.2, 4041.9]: 28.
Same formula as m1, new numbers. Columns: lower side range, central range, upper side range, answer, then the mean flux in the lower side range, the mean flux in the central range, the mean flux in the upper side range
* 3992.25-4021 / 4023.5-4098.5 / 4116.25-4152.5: 0.06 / 27.8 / 26.3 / 27.8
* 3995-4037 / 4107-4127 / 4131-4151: -0.01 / 27.1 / 27.5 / 27.4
